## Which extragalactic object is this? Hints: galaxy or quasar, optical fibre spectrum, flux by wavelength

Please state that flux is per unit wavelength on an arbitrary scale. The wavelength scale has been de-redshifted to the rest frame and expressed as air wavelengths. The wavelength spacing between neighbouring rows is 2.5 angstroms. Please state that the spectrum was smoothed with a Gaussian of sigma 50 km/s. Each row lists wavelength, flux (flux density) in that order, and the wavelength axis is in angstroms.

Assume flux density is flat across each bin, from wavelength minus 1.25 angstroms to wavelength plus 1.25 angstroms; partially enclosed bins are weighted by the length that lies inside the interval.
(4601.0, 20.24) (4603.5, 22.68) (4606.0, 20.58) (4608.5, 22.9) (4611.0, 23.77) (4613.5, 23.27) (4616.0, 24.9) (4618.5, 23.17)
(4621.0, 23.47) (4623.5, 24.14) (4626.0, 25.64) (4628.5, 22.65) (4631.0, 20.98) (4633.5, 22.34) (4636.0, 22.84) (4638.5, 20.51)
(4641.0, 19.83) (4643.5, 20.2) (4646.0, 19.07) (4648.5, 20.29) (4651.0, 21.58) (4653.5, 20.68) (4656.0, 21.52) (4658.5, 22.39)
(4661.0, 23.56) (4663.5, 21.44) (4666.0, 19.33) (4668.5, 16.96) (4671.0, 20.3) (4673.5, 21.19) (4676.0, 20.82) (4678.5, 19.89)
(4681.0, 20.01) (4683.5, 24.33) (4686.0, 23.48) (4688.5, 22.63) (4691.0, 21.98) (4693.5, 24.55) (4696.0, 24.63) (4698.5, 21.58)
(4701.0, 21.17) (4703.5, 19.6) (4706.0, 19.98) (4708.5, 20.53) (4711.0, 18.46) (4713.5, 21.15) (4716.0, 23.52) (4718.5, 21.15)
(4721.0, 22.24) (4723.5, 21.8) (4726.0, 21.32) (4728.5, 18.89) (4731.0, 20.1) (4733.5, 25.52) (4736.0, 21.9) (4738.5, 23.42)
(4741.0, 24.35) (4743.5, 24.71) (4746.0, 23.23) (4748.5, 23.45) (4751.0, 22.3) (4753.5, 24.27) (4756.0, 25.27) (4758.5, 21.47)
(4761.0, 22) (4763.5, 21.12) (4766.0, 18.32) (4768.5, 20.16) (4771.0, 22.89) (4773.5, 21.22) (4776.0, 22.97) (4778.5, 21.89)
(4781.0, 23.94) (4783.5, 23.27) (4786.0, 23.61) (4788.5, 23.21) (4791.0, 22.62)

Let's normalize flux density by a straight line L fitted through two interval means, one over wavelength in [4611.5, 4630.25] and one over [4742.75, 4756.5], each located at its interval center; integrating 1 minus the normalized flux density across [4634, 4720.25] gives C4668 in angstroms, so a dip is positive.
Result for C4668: 9.3 angstroms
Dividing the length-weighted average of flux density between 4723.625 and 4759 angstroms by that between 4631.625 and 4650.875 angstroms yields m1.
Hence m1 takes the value 1.10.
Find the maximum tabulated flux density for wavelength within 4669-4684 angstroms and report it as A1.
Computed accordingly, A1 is 24.33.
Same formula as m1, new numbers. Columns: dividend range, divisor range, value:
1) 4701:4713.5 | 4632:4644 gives 0.94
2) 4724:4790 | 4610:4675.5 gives 1.03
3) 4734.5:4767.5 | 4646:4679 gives 1.10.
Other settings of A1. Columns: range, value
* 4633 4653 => 22.84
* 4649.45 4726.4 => 24.63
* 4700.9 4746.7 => 25.52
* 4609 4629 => 25.64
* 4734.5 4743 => 24.35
